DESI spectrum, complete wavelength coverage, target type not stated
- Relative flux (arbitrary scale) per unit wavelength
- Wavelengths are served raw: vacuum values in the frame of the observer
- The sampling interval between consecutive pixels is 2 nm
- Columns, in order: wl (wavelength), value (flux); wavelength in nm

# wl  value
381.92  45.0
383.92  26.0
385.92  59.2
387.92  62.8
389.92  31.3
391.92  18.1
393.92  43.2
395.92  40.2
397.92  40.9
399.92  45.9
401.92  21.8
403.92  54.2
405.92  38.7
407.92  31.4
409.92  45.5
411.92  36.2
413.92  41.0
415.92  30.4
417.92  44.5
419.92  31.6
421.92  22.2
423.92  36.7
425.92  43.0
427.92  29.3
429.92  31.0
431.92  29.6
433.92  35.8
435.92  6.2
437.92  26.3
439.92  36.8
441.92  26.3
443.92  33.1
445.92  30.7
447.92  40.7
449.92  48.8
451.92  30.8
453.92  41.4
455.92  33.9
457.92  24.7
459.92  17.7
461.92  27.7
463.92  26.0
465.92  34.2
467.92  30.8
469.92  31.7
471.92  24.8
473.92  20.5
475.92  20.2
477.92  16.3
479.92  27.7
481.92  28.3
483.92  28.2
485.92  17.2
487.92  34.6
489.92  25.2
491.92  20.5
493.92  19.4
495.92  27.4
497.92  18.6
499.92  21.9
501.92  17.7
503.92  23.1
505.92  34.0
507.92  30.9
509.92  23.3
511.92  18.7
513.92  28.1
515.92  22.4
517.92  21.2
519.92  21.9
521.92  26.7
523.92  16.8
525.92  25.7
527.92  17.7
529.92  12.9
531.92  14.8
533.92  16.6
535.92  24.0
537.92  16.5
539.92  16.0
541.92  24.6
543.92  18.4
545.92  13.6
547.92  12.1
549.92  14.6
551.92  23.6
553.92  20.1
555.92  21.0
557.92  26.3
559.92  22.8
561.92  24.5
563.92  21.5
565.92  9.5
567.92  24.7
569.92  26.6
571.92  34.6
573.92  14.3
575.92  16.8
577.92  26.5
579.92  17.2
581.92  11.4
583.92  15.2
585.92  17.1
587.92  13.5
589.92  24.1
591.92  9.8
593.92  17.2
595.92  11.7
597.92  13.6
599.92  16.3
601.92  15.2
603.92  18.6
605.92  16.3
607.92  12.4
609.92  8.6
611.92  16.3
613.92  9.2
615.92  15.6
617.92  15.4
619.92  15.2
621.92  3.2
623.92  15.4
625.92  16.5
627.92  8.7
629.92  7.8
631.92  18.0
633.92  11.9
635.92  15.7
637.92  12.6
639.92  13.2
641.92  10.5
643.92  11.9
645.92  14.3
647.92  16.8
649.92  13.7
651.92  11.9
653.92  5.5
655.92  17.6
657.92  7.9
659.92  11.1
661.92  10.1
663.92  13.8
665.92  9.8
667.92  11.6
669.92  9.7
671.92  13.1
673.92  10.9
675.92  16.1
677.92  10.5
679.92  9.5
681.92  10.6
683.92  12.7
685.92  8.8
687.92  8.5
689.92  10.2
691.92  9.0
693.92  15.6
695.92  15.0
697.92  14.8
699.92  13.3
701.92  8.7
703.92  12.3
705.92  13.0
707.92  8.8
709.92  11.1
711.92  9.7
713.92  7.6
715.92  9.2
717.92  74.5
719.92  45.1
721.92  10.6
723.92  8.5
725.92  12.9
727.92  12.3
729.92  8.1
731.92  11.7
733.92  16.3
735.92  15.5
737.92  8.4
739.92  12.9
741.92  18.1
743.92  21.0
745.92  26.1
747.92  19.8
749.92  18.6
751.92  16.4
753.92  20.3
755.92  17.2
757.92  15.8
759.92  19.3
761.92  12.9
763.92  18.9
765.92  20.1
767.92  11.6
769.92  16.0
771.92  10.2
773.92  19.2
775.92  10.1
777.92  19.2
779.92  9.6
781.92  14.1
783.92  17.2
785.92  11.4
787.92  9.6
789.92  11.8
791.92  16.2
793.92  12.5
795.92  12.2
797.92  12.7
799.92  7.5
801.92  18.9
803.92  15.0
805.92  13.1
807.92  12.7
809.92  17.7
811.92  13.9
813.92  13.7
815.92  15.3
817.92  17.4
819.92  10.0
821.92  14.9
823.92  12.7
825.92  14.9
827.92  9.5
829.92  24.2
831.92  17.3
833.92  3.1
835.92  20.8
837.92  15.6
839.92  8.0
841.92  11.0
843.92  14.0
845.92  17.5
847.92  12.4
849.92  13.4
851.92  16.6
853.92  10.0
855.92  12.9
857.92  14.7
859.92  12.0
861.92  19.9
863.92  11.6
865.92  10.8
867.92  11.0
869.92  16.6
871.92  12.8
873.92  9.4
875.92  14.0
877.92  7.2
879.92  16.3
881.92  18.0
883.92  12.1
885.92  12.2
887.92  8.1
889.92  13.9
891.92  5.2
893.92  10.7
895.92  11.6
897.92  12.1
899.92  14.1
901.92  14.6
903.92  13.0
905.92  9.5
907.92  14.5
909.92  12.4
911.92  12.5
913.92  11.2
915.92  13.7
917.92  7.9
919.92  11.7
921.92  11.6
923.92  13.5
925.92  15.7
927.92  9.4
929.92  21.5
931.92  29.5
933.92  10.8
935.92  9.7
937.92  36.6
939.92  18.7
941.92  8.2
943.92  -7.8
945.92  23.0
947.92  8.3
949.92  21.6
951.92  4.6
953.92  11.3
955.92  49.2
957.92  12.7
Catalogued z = 0.928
